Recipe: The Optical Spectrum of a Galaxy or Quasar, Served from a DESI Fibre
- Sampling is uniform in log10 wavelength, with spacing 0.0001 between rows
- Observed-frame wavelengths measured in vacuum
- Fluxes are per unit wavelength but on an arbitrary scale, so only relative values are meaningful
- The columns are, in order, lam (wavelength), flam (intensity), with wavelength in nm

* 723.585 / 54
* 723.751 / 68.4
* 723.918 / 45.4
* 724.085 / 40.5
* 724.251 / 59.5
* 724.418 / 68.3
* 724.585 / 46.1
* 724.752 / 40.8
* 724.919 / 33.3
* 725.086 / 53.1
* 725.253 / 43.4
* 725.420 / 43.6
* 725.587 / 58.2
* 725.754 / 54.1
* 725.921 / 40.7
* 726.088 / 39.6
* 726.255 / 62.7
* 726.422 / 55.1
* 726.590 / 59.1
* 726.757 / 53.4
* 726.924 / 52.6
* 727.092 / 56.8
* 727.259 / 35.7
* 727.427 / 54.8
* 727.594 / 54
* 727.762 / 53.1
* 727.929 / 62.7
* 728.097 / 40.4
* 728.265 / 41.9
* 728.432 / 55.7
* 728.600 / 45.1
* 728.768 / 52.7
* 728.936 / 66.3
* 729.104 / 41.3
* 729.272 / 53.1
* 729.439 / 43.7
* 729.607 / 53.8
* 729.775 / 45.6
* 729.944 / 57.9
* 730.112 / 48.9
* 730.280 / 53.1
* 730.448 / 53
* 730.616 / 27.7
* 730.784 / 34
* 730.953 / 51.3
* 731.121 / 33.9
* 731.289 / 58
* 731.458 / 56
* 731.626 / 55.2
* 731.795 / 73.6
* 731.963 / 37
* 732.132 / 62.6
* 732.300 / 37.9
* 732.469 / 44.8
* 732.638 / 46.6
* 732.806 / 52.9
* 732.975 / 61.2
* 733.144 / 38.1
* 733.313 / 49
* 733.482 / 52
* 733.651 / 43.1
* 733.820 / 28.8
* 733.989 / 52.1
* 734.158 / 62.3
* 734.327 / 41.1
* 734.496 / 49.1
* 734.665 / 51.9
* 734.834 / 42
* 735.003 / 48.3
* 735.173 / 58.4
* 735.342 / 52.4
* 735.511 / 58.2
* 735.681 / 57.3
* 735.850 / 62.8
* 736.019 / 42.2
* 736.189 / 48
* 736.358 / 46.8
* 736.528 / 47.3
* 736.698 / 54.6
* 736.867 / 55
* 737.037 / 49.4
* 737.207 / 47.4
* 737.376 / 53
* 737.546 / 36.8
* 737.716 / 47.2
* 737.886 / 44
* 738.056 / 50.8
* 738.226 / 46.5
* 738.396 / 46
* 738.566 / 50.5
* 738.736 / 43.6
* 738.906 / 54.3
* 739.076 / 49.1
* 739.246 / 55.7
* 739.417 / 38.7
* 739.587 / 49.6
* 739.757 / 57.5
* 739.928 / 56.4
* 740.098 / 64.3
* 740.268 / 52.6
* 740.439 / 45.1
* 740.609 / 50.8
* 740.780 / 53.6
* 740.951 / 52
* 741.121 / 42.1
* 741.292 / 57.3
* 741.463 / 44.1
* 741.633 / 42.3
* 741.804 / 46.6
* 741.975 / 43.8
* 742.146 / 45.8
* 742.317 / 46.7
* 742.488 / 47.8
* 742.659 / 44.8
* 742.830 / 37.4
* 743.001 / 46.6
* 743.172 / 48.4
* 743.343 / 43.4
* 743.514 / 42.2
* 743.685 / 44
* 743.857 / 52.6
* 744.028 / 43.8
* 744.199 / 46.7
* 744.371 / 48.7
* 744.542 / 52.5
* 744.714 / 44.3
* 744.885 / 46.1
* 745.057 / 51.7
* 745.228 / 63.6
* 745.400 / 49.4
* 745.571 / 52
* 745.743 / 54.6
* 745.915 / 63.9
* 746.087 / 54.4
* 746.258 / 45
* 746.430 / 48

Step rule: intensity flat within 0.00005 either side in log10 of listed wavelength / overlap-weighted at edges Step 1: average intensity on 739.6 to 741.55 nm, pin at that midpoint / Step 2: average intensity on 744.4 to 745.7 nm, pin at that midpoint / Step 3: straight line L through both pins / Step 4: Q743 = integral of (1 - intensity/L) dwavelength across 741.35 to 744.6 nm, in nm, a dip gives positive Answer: 0.38 nm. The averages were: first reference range 52.2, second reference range 51.4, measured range 45.7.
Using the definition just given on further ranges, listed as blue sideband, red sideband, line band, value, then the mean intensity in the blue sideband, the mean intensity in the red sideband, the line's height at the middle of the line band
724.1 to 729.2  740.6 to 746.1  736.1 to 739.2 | 0.05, 50.7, 48.5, 49.2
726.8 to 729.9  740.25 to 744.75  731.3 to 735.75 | -0.12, 50.6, 46.8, 49.2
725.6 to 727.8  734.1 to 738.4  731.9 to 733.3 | 0.08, 51.9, 50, 50.7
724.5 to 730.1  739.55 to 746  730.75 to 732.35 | -0.03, 50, 49.3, 49.8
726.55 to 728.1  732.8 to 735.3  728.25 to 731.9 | 0.06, 52.7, 48.6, 51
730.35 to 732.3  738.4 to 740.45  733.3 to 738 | 0.09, 48.9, 51.5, 50.3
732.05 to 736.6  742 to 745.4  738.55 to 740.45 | -0.14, 49.5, 47.2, 48.2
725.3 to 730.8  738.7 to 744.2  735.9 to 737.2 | -0.01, 50.2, 48.2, 48.9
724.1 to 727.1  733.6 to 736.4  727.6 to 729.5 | -0.01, 50.8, 49.8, 50.5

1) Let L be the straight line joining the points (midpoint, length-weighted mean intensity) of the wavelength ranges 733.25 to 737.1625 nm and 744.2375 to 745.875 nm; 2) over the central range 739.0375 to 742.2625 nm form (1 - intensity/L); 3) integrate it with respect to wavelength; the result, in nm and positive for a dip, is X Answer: 0.07 nm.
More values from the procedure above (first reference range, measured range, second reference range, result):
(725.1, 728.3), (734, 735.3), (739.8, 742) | -0.001 nm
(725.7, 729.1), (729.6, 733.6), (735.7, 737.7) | 0.116 nm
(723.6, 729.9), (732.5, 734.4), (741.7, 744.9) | 0.035 nm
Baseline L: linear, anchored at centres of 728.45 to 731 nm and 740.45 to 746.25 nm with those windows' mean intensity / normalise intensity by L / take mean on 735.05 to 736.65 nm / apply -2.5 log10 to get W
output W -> -0.085 mag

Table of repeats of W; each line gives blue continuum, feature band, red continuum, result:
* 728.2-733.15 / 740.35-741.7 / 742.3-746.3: 0.01 mag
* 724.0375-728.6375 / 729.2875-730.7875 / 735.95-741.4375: 0.06 mag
